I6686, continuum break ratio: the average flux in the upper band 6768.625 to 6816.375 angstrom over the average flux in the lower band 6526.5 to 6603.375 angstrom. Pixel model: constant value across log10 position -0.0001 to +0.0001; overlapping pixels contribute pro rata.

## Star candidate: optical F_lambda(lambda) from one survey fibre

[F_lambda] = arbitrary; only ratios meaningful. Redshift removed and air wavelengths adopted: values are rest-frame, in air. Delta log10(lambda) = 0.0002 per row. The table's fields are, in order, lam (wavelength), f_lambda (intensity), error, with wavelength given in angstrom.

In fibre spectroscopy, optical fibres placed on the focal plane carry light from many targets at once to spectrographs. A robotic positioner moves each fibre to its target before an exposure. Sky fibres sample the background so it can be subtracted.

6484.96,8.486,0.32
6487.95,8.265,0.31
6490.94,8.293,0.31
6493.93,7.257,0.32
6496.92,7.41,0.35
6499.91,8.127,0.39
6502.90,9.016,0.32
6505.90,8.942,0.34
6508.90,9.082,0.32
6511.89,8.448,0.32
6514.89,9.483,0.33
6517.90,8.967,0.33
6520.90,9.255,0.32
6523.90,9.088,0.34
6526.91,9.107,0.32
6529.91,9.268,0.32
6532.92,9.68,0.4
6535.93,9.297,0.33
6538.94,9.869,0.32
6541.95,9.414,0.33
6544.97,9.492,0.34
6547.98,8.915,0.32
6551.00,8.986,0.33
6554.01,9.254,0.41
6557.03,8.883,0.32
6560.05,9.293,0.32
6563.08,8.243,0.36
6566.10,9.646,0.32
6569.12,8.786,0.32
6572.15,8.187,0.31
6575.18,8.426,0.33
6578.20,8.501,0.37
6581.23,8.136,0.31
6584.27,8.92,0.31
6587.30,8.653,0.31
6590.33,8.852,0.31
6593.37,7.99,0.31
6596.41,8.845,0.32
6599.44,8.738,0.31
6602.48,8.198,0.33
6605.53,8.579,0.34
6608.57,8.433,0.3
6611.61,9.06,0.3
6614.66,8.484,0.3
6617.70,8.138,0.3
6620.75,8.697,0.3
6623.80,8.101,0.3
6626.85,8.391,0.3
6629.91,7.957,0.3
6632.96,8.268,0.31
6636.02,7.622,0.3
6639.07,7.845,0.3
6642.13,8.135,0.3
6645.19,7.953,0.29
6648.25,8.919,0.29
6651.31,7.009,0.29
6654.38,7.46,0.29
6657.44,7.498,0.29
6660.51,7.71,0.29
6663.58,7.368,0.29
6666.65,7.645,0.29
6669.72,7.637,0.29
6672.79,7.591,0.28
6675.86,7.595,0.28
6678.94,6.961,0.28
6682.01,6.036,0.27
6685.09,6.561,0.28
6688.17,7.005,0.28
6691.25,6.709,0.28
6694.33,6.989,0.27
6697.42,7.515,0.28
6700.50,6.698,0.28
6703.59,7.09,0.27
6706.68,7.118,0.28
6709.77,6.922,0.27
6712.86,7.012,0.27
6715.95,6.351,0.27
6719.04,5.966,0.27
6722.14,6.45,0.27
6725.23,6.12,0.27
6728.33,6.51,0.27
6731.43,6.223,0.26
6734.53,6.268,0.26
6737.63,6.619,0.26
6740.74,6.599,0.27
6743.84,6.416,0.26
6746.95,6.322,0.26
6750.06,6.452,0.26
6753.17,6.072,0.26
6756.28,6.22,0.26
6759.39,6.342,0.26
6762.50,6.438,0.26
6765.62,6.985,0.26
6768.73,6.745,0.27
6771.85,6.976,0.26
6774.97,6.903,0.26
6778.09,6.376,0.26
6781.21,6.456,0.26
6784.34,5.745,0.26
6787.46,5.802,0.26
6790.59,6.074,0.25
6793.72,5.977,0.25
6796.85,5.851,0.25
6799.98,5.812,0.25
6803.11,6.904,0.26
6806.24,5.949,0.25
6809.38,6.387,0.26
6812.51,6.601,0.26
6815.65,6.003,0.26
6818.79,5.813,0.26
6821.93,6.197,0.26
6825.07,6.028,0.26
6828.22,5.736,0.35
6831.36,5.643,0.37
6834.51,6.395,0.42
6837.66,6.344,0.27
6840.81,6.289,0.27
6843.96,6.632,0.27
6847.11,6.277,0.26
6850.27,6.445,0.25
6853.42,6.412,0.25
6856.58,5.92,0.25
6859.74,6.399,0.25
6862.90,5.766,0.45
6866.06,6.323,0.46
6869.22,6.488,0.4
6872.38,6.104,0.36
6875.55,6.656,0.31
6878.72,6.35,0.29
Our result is 0.7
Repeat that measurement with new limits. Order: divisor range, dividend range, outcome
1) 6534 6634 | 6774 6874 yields 0.71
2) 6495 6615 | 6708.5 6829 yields 0.72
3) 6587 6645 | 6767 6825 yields 0.75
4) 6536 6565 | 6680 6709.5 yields 0.75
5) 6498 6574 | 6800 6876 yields 0.69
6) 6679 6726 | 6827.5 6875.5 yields 0.93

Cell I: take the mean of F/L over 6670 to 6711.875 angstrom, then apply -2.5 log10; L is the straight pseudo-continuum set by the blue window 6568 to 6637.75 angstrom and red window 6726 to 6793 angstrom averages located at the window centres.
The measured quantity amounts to 0.04 mag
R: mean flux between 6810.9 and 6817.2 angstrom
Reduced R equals 6.31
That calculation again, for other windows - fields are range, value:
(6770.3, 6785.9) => 6.49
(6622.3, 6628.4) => 8.24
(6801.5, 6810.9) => 6.41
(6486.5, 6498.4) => 7.8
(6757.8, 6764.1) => 6.39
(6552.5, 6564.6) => 8.92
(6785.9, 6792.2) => 5.94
